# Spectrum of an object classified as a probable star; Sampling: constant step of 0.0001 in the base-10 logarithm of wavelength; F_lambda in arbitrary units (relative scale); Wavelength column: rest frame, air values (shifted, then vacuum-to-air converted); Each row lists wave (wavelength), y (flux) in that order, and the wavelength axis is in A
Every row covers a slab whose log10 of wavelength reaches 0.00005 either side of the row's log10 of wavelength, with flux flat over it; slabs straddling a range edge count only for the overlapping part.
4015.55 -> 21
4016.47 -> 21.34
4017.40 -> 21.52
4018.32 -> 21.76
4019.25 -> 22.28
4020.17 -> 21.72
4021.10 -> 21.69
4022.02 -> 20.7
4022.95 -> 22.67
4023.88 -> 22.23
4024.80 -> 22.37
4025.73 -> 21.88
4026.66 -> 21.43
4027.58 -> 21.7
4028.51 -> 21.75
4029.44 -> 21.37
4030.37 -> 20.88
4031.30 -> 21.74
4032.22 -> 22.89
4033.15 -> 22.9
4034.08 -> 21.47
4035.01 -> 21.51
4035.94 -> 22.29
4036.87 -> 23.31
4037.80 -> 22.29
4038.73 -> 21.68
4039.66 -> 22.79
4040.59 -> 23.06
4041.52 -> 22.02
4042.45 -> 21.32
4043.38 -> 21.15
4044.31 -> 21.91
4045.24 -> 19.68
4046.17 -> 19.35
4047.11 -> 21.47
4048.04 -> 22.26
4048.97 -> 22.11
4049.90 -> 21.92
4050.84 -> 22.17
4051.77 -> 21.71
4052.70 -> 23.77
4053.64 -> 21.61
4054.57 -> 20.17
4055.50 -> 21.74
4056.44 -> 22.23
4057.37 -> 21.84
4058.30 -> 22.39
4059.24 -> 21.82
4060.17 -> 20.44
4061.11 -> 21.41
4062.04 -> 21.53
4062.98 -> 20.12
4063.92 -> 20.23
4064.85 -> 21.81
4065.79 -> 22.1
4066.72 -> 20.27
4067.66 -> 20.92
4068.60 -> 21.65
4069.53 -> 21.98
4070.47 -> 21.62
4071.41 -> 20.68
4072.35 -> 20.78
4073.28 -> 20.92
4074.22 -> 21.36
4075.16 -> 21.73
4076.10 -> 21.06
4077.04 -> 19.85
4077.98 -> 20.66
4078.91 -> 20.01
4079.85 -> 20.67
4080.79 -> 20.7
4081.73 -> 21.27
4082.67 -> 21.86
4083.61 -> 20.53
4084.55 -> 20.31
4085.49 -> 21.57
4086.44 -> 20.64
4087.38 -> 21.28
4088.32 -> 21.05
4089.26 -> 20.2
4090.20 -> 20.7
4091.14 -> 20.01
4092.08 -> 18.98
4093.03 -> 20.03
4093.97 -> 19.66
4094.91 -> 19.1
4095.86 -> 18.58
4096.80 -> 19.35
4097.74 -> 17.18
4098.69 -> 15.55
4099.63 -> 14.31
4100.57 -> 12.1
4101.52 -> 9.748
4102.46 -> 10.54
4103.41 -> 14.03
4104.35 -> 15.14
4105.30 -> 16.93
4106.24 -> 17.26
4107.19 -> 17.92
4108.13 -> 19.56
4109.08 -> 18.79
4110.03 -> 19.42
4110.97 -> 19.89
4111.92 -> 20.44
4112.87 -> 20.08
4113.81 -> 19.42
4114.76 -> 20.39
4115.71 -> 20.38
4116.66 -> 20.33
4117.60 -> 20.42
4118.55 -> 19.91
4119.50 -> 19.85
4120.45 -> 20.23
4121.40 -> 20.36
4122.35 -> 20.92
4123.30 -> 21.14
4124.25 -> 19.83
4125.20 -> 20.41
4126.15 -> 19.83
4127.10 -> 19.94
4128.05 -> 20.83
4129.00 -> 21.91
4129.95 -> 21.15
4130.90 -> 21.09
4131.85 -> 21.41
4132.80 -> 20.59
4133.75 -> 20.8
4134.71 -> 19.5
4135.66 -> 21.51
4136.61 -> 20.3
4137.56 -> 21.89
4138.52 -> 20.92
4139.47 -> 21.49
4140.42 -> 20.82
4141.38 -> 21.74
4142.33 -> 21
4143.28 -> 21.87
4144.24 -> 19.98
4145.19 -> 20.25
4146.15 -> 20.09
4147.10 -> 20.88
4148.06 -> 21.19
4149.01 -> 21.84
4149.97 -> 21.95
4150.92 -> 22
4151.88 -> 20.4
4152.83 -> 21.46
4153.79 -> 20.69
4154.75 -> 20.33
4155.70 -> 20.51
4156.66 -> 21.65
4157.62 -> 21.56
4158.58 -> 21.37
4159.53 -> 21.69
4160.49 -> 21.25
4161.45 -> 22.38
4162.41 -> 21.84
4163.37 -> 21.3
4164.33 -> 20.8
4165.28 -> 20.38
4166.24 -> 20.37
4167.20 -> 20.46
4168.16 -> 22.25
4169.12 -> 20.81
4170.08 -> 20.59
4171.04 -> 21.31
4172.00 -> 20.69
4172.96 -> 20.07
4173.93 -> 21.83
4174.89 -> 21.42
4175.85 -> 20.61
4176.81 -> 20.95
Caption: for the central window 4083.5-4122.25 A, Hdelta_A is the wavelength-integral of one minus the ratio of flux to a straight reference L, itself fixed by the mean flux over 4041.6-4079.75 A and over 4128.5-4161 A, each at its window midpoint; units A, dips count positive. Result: 4.8 A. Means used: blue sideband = 21.3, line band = 18.6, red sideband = 21.1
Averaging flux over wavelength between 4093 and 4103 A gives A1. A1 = 15.8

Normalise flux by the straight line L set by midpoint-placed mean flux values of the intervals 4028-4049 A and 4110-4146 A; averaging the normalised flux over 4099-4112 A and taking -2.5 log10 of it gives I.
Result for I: 0.29 mag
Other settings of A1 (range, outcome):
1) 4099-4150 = 19.5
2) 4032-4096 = 21.2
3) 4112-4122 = 20.2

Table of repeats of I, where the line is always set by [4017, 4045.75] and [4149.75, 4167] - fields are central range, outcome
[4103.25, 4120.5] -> 0.13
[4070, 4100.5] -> 0.09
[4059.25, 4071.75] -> 0.03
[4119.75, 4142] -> 0.03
